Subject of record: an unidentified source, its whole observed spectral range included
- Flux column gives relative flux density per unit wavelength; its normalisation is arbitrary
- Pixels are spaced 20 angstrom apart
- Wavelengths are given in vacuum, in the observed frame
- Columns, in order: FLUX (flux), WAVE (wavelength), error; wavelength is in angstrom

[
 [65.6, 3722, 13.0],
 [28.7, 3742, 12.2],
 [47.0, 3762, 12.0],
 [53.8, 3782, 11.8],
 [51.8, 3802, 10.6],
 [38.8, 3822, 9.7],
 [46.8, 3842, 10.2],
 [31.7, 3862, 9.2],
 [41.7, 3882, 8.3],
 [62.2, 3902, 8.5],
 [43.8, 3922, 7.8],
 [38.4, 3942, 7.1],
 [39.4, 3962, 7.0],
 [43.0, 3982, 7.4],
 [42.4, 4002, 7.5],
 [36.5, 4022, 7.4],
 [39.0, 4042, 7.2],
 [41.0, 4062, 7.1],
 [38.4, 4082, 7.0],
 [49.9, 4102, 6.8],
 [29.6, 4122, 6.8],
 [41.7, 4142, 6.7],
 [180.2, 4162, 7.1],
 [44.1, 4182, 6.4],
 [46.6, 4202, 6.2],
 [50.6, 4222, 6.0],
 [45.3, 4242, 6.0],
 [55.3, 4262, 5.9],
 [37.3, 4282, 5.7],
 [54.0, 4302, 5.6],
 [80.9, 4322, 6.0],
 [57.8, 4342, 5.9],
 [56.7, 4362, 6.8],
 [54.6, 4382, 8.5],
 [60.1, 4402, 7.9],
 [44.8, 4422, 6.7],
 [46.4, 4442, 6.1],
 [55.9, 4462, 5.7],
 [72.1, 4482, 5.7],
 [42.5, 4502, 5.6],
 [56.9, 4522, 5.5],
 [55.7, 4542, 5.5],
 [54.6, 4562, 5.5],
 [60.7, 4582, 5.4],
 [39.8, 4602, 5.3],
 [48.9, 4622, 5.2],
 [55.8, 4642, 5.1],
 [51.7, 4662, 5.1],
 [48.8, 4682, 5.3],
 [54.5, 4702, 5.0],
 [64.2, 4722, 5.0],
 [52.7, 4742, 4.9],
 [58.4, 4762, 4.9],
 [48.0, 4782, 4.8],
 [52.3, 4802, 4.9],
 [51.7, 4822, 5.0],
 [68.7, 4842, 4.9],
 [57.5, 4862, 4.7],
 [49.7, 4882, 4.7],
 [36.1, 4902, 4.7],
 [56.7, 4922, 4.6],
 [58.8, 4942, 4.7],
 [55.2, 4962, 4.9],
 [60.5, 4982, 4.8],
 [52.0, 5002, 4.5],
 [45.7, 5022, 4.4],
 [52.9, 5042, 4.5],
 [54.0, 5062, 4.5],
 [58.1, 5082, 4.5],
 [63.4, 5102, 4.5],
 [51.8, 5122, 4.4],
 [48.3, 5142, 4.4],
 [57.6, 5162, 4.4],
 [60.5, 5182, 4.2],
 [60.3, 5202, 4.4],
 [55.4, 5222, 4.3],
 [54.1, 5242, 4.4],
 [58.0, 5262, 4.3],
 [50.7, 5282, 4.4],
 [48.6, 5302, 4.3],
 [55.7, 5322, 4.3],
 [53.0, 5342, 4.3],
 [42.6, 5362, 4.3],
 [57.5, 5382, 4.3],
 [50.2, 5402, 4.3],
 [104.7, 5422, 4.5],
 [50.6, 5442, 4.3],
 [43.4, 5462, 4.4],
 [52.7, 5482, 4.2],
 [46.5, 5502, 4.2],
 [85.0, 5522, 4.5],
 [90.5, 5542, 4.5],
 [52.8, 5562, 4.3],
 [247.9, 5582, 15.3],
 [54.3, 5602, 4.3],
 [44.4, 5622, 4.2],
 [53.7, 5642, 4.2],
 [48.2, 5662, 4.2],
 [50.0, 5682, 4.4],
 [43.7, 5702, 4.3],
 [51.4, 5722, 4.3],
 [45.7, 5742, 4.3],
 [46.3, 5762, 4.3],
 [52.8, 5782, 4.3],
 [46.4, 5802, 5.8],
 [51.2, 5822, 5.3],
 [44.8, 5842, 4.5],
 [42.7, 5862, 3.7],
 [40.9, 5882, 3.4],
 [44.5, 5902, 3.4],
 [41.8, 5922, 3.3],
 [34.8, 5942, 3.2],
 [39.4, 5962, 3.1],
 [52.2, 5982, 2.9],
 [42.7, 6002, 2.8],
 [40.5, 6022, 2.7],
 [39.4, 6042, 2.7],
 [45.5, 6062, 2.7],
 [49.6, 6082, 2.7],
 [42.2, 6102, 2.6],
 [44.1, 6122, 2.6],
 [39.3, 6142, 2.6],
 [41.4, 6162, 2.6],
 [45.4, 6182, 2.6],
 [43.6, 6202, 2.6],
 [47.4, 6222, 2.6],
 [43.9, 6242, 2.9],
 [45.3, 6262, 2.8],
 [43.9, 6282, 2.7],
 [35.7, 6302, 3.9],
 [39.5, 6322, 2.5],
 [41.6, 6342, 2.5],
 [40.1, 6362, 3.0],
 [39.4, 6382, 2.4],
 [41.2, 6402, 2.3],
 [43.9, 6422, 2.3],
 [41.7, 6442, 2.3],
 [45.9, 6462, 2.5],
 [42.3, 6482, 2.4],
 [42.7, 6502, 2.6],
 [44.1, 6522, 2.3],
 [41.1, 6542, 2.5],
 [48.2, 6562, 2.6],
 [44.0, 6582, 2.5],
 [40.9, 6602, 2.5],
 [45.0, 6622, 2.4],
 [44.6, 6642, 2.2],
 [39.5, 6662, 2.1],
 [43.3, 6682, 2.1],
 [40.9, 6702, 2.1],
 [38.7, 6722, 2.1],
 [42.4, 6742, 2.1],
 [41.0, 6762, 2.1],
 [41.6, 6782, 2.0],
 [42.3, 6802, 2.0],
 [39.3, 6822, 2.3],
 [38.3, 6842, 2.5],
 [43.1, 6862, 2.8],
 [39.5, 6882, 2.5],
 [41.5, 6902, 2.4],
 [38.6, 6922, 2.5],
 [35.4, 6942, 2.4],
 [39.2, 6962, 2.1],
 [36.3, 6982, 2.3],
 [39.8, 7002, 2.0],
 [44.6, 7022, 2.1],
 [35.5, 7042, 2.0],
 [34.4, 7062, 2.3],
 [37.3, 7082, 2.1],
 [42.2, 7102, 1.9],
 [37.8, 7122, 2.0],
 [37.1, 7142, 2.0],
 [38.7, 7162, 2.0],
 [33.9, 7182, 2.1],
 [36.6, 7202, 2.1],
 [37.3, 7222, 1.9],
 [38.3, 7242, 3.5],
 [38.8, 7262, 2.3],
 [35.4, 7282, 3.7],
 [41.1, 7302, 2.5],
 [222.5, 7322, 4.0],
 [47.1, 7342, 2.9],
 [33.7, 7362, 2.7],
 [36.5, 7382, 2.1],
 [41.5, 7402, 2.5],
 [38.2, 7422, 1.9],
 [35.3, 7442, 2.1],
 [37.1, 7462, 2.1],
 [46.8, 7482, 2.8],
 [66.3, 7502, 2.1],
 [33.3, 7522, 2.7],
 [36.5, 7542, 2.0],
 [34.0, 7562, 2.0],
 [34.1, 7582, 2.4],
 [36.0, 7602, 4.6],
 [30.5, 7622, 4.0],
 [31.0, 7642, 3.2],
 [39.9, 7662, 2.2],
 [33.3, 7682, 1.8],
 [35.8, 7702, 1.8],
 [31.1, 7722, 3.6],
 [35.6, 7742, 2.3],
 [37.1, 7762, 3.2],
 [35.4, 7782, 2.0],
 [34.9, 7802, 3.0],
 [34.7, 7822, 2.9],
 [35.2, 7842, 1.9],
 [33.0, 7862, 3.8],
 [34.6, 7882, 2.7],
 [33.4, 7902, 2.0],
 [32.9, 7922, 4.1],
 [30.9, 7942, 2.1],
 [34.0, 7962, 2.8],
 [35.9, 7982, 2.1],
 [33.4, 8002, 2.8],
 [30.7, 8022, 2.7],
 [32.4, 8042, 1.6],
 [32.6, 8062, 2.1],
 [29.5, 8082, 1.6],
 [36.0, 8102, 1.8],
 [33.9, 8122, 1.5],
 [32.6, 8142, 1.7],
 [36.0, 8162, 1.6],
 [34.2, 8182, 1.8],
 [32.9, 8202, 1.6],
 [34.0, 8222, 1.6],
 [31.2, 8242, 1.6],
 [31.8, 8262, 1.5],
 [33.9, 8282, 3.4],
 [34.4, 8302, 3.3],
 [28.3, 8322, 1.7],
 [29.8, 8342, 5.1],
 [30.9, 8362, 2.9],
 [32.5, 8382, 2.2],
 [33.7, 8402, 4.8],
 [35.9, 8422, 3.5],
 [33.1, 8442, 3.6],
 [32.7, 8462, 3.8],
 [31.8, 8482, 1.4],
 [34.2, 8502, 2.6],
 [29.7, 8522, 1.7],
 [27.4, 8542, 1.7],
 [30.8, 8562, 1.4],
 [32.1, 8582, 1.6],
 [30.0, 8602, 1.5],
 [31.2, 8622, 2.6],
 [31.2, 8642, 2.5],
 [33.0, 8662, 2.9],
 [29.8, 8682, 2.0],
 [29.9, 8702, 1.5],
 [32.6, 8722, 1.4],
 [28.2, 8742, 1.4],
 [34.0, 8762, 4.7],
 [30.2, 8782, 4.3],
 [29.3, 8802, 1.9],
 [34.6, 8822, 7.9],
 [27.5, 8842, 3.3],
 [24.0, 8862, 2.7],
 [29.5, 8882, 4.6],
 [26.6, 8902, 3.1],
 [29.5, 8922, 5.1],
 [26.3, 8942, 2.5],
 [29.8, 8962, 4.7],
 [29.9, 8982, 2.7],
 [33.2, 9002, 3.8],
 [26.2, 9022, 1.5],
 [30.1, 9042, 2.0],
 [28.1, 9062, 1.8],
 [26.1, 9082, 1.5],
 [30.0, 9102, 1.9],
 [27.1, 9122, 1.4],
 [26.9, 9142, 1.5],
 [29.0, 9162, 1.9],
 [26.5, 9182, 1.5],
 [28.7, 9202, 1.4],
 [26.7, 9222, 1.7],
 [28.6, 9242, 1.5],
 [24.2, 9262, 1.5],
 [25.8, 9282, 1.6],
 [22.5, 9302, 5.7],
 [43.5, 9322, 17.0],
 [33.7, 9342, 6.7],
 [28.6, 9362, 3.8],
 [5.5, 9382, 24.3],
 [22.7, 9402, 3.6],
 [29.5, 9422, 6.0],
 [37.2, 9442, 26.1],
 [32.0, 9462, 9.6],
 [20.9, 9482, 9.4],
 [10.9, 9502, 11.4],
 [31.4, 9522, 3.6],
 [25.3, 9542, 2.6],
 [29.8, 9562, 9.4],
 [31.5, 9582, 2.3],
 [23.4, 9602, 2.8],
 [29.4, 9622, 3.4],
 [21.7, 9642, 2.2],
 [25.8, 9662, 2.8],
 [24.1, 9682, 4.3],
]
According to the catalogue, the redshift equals 0.12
